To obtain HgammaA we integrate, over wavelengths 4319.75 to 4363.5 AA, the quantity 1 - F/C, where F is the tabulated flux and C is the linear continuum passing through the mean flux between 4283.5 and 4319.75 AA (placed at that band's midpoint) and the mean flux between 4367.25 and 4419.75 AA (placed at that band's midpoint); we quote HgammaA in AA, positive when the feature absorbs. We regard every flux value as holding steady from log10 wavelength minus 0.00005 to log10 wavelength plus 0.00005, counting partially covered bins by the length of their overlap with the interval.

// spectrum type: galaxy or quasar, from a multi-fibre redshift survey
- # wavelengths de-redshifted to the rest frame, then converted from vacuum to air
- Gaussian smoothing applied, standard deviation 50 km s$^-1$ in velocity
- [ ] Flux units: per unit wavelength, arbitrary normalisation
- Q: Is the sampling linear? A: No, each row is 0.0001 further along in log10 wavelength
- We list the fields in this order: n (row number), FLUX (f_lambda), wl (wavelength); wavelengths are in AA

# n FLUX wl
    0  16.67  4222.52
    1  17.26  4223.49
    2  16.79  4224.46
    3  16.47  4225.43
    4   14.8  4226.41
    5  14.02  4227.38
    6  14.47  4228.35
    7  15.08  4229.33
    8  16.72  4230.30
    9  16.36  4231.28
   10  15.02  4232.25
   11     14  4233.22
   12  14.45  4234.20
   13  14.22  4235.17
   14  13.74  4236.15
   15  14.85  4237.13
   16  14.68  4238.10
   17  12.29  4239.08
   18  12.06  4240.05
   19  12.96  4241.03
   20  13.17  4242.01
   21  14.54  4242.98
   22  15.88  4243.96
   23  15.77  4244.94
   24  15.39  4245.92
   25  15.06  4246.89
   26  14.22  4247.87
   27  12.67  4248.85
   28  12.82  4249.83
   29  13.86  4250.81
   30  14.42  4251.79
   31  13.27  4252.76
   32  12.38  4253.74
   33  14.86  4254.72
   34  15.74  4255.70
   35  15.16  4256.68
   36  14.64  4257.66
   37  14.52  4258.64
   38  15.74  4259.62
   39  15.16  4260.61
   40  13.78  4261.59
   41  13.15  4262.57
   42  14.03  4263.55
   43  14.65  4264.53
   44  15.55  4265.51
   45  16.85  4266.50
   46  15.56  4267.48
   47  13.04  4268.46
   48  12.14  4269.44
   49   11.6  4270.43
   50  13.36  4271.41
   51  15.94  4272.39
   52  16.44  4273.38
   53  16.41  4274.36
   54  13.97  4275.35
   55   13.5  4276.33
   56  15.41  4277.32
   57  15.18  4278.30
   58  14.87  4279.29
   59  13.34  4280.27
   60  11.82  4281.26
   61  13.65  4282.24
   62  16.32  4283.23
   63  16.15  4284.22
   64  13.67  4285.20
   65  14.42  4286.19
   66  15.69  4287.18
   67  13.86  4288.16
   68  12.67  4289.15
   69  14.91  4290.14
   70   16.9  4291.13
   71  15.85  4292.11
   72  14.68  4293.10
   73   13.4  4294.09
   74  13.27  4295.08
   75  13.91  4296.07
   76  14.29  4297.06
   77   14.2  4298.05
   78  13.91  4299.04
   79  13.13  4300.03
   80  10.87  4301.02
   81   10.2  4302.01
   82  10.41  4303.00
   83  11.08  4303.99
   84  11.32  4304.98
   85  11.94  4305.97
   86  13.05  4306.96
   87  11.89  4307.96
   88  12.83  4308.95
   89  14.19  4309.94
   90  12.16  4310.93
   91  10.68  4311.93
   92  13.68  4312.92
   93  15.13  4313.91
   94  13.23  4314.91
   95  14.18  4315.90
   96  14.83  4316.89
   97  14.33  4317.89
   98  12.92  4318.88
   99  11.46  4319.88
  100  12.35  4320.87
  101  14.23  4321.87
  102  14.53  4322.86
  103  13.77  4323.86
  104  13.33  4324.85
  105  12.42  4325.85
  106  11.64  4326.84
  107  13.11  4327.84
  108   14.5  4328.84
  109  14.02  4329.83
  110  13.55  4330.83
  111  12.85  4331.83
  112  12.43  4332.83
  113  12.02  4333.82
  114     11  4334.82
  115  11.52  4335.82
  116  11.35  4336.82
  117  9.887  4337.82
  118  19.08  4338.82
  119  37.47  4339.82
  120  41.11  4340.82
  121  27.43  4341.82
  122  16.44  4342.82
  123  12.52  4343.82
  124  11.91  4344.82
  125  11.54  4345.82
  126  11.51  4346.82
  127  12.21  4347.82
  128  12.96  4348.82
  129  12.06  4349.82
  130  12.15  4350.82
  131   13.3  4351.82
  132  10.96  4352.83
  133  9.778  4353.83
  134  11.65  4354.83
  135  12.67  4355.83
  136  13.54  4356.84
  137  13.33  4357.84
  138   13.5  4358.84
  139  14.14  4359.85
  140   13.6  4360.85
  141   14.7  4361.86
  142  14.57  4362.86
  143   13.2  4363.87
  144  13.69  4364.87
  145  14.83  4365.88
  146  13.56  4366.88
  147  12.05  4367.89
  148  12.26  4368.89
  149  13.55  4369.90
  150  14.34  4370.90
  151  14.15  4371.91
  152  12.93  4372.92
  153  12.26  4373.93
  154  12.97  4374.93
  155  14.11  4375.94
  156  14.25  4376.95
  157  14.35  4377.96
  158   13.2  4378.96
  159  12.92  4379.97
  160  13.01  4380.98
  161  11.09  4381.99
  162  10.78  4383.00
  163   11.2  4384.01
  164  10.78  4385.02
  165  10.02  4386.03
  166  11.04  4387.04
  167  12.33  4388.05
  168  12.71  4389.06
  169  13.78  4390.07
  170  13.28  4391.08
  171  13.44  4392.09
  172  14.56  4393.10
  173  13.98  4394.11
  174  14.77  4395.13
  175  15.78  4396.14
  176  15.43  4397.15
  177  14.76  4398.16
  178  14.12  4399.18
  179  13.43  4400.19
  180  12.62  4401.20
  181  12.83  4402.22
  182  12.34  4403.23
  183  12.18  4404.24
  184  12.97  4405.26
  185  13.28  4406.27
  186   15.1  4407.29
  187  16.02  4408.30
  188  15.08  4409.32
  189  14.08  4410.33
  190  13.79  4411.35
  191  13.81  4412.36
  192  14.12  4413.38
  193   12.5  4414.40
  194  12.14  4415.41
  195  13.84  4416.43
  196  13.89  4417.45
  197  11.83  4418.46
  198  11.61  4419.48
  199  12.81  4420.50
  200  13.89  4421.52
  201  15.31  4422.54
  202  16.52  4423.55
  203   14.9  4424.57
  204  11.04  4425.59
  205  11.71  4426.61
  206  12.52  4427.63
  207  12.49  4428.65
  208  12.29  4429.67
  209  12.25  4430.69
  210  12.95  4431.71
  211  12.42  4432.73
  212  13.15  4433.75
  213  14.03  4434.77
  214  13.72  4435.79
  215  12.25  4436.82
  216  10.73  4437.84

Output -3.6 AA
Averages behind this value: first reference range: 13.4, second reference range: 13.2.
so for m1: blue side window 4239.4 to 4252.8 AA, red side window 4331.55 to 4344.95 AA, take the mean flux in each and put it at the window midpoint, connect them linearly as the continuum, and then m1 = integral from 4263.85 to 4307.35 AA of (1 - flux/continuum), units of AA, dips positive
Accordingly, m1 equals 4.7 AA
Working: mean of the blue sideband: 14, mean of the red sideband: 17.9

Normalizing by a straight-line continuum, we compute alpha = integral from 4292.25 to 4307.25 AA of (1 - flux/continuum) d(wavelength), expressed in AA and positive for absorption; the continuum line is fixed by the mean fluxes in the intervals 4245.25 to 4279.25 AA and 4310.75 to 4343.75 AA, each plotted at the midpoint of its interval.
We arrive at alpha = 2.2 AA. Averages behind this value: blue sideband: 14.4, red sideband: 15.2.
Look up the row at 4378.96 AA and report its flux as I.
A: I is 13.2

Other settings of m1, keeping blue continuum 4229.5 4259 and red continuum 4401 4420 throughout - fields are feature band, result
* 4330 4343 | -4.06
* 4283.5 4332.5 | 2.04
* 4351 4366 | 0.63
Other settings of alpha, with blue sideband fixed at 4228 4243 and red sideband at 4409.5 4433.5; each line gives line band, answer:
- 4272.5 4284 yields -0.6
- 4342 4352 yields 0.4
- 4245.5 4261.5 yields -0.2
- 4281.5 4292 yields -0.6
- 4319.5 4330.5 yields 0.4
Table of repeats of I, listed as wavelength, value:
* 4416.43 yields 13.84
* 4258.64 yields 14.52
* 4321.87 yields 14.23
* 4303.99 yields 11.08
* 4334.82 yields 11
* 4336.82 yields 11.35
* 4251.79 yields 14.42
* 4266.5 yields 16.85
